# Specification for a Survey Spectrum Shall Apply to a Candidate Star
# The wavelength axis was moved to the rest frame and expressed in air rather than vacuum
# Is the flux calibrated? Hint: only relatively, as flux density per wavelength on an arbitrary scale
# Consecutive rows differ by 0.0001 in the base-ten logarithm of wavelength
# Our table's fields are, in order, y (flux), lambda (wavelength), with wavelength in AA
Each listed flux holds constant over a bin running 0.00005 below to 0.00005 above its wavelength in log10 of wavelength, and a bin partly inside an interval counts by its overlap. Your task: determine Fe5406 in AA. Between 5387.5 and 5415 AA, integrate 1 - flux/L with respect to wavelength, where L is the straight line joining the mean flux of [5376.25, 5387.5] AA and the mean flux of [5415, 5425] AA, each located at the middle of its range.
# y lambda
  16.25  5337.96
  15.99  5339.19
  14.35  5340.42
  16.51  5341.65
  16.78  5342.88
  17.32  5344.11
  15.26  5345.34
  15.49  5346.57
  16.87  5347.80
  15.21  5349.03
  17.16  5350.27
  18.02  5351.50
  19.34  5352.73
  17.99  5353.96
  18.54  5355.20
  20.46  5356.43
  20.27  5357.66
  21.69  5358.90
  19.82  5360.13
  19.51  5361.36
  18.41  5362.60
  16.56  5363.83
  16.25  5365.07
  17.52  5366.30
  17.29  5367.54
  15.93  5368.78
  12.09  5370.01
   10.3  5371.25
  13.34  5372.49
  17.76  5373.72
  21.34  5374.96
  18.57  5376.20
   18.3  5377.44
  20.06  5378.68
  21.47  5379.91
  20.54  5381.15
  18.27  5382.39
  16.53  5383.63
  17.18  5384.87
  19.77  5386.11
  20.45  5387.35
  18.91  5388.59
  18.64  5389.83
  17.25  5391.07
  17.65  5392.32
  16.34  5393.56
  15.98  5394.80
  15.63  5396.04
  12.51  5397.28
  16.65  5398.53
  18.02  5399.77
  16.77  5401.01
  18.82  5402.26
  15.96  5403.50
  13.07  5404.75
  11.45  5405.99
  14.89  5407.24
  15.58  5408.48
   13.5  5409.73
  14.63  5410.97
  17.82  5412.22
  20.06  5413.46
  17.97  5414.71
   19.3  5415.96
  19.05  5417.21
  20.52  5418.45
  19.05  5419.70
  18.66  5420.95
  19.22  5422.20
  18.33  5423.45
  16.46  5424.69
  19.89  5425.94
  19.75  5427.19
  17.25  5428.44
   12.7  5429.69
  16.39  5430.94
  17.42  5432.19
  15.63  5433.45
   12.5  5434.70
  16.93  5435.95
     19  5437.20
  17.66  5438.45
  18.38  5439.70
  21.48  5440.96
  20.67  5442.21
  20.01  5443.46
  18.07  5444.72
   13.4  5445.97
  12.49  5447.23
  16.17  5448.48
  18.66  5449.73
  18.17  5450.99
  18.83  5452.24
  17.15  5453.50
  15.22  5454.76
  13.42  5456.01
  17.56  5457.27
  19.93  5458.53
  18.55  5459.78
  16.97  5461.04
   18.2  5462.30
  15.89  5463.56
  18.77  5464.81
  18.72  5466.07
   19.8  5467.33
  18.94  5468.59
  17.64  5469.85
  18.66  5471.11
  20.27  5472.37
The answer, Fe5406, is 3.8 AA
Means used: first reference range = 19.1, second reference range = 18.9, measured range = 16.3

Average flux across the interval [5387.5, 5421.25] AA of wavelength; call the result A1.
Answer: 16.9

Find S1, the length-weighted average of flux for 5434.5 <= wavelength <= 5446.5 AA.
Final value 18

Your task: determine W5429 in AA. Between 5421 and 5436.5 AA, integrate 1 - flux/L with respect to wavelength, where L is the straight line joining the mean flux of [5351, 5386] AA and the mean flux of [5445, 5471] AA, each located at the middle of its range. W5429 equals 0.5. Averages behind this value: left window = 18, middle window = 16.9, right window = 17.3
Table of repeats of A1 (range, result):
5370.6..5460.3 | 17.3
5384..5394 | 18.3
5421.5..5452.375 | 17.4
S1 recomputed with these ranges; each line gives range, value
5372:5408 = 17.3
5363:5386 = 17.3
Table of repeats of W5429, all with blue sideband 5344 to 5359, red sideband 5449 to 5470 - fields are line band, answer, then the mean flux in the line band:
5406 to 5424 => 0.28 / 17.5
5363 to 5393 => 0.43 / 17.6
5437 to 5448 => -0.03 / 17.8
